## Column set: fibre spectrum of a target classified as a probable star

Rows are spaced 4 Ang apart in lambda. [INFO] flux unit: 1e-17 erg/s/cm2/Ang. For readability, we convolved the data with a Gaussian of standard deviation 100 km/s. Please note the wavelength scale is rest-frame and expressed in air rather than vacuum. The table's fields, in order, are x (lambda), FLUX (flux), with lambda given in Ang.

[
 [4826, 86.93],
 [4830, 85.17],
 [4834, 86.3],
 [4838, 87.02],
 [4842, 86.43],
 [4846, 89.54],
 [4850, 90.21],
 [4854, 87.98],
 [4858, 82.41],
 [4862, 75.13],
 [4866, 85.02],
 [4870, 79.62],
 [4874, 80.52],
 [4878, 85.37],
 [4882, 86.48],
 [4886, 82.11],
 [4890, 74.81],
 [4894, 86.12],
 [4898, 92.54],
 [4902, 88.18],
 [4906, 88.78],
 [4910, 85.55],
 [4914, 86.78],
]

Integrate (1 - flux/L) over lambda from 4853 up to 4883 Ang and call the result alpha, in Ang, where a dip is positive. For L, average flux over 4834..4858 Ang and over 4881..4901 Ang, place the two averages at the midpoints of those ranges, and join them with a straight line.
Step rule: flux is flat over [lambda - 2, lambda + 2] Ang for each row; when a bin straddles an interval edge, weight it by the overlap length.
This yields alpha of 1.2 Ang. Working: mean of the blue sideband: 87.6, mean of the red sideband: 84.5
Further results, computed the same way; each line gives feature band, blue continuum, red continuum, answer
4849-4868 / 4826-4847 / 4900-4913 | 0.7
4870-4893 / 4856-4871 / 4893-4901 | 0.9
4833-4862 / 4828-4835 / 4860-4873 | -1.1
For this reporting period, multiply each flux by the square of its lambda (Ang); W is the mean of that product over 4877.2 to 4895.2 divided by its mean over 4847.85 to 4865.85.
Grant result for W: 1.0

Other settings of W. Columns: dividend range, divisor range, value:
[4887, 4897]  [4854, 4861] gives 1.00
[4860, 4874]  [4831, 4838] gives 0.94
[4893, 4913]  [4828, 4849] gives 1.04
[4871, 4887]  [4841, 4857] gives 0.96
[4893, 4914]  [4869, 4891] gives 1.09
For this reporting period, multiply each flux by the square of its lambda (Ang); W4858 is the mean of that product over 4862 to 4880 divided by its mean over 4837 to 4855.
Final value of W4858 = 0.9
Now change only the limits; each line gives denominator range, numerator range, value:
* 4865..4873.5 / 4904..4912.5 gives 1.08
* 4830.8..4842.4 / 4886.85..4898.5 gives 0.99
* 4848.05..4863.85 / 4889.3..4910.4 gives 1.05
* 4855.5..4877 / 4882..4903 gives 1.06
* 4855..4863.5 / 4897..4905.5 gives 1.14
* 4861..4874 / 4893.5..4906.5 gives 1.13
